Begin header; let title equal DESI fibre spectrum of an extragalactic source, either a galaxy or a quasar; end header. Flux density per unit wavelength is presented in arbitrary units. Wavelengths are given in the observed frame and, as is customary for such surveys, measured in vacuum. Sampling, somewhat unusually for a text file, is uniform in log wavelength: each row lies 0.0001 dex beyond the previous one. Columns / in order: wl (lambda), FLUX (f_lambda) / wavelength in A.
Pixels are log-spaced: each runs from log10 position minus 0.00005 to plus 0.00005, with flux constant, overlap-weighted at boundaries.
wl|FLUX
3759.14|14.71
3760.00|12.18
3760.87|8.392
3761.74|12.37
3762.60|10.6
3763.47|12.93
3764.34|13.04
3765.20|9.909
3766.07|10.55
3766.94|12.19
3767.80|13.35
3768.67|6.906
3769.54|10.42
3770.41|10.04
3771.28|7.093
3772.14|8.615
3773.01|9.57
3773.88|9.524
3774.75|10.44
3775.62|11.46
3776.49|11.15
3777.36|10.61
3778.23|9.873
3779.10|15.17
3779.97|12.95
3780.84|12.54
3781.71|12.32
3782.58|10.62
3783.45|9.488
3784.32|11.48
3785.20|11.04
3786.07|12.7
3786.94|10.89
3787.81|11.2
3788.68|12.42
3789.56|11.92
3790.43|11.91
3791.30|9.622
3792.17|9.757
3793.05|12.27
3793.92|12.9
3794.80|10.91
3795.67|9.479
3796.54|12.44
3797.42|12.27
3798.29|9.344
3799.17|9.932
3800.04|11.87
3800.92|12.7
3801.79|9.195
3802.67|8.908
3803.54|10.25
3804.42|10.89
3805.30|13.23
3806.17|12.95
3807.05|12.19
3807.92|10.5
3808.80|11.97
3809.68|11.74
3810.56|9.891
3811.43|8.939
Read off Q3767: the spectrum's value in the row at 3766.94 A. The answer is 12.19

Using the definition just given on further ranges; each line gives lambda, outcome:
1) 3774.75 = 10.44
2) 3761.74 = 12.37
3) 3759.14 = 14.71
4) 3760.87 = 8.392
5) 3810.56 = 9.891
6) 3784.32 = 11.48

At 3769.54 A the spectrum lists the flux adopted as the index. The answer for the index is 10.42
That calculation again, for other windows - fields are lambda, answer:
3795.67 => 9.479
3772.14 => 8.615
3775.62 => 11.46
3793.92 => 12.9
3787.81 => 11.2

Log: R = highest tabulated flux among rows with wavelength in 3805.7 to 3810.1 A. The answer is 12.95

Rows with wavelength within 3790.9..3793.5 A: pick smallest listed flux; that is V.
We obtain 9.622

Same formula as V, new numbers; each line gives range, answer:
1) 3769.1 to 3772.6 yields 7.093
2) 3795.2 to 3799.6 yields 9.344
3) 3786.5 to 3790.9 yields 10.89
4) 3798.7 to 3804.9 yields 8.908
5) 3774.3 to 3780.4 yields 9.873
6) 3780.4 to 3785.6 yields 9.488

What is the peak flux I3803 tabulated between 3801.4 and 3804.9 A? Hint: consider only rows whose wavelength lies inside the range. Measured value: 10.89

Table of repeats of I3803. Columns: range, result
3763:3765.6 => 13.04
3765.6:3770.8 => 13.35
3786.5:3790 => 12.42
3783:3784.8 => 11.48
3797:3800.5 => 12.27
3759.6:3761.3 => 12.18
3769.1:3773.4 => 10.42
